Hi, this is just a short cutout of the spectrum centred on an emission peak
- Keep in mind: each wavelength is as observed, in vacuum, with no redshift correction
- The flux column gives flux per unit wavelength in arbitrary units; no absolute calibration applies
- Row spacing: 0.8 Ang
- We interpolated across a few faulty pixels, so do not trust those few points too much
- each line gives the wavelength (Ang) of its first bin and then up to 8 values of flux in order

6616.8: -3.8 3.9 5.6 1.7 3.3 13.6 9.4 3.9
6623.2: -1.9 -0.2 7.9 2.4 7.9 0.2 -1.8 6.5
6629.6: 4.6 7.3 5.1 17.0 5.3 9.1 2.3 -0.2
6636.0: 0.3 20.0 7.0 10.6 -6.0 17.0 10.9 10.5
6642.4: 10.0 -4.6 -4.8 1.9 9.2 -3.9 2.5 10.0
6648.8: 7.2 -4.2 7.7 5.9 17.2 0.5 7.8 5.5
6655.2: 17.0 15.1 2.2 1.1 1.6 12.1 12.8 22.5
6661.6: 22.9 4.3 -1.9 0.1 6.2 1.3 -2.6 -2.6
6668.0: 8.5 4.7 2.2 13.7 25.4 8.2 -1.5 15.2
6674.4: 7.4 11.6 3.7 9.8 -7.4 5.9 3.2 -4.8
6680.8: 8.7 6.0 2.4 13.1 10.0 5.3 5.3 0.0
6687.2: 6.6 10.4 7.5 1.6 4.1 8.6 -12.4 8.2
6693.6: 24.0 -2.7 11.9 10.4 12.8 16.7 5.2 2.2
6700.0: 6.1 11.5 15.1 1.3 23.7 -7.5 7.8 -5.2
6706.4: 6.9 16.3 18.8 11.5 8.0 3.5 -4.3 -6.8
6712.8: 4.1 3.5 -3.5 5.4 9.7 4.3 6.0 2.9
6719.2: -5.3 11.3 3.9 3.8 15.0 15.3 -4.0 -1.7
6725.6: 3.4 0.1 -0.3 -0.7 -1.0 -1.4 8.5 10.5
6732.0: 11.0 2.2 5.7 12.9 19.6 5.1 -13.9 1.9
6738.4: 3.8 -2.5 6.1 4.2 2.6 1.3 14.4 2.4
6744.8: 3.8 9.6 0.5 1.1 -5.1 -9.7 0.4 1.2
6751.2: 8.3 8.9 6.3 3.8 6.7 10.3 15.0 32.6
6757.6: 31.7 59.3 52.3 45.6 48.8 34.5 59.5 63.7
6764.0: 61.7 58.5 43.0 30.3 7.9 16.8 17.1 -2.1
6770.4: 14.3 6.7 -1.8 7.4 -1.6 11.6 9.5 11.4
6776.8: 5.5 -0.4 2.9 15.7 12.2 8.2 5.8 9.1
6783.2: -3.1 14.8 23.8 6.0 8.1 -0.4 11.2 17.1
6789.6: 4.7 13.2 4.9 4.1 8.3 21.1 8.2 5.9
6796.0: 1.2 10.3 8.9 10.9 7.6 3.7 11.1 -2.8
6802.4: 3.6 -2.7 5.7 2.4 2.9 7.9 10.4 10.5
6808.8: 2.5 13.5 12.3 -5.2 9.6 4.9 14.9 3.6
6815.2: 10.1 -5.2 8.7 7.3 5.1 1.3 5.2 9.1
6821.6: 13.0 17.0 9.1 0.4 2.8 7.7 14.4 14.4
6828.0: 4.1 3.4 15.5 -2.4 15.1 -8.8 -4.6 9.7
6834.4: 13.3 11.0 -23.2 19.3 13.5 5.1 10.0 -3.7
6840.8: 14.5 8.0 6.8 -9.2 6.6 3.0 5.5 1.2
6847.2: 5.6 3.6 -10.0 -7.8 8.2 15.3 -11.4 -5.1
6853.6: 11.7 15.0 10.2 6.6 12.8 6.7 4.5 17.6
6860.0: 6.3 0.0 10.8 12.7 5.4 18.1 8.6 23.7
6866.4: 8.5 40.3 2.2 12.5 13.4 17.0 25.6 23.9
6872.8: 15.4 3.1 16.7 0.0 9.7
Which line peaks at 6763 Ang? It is [O II] 3727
